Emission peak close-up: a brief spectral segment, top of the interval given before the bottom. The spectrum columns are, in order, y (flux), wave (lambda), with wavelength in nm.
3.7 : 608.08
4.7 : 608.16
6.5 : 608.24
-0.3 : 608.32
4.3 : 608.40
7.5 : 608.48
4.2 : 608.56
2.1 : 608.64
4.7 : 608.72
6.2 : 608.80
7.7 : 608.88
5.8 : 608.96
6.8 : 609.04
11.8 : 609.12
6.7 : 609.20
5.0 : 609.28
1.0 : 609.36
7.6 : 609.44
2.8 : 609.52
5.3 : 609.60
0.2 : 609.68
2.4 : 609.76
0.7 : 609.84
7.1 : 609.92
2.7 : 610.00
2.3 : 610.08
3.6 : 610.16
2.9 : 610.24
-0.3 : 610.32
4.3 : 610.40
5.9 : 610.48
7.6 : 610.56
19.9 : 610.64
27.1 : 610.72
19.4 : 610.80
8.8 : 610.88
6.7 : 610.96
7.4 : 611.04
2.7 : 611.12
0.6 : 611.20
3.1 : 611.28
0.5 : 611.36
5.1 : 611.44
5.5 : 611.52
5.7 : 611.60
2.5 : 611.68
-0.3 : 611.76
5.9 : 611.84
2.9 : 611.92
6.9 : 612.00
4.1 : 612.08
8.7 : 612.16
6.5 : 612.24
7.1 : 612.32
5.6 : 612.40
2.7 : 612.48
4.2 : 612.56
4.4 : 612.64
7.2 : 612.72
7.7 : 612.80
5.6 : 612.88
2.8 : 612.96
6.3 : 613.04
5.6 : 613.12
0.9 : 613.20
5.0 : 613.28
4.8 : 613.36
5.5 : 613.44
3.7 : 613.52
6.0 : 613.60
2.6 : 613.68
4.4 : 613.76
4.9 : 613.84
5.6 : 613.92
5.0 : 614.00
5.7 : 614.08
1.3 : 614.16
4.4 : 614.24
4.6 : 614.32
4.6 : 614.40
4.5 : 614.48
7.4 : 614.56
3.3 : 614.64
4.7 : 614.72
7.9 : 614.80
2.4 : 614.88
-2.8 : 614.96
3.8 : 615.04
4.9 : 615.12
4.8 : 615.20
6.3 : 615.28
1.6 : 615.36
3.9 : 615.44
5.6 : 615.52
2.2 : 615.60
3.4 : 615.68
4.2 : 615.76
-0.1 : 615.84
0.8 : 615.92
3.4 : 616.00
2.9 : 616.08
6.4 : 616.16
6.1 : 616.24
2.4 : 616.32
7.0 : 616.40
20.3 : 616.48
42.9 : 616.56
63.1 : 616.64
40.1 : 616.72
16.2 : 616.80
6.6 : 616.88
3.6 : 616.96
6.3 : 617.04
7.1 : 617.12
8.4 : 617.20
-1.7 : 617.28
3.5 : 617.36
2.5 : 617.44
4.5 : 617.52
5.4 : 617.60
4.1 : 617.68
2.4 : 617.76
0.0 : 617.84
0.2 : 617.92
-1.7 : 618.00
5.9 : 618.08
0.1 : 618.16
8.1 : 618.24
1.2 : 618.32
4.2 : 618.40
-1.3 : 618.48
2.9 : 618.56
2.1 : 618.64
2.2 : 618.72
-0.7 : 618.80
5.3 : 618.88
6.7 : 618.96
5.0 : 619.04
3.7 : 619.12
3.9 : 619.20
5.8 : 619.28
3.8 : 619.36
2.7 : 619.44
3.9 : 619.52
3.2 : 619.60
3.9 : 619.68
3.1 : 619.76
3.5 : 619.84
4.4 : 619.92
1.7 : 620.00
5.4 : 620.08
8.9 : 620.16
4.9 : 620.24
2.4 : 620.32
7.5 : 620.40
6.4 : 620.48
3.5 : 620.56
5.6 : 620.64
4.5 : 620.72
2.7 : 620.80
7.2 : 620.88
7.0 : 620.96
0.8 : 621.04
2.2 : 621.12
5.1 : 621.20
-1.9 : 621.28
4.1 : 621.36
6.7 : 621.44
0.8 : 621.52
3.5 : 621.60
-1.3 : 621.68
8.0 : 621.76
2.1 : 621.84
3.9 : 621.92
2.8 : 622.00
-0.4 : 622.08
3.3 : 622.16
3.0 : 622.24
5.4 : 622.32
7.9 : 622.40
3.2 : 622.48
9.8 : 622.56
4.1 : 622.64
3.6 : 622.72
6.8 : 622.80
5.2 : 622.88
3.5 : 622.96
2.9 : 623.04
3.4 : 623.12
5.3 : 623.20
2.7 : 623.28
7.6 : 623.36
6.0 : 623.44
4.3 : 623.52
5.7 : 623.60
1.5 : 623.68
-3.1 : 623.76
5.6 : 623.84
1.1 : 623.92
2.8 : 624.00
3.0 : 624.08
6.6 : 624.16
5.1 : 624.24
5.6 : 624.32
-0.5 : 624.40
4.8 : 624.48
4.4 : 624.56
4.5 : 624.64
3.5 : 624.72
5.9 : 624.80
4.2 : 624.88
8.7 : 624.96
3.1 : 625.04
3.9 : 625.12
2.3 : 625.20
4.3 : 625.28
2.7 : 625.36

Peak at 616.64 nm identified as [O III] 5007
